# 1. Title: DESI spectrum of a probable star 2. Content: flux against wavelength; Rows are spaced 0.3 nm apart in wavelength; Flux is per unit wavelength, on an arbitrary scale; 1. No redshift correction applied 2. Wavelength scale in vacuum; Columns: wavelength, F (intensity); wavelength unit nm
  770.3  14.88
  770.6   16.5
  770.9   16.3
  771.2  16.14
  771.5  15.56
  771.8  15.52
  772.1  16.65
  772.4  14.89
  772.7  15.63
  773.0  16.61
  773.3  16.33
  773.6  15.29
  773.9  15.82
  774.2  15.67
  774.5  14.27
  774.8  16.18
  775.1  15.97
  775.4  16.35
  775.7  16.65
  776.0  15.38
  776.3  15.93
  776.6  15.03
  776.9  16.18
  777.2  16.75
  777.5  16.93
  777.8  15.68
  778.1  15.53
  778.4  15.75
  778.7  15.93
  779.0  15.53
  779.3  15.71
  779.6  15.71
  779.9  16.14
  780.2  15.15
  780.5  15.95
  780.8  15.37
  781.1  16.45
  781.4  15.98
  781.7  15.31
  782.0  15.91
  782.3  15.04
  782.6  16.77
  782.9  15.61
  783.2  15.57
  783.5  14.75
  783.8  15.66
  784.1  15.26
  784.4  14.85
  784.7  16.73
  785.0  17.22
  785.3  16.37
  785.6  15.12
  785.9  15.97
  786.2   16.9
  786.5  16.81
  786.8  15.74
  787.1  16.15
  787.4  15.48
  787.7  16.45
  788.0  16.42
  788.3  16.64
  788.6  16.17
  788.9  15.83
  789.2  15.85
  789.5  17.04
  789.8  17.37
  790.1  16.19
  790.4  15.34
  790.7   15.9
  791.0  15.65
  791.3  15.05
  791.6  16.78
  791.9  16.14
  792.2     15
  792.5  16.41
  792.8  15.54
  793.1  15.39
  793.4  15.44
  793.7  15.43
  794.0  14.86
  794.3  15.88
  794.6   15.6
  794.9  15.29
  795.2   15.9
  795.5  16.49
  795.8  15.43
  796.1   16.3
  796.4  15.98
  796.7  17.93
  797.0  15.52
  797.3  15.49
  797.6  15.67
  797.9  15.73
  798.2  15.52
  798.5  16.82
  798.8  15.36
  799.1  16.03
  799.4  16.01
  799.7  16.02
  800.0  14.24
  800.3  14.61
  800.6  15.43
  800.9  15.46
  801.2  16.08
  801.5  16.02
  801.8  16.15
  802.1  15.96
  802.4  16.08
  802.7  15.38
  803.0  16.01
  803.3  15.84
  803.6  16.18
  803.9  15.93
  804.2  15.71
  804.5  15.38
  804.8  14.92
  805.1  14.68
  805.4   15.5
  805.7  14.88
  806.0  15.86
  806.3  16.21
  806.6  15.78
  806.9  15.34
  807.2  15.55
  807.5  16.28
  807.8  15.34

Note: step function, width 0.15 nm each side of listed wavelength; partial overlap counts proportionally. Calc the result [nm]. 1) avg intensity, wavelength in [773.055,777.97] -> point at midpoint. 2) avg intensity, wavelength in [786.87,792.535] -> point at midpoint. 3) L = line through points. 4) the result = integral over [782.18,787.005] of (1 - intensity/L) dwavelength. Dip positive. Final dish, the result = 0.04 nm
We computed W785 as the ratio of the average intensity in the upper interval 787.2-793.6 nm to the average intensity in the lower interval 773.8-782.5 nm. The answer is 1.01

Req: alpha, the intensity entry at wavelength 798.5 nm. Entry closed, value 16.82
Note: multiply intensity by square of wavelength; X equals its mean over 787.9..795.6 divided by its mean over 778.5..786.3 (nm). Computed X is 1.0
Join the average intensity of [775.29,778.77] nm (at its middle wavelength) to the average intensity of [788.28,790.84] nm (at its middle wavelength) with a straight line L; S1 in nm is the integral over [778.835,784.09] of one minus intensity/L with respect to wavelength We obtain 0.14 nm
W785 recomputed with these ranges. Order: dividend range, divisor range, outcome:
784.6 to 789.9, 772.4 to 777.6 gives 1.03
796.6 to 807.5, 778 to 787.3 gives 0.99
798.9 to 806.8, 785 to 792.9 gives 0.97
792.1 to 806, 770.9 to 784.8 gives 0.99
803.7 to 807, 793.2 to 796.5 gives 0.99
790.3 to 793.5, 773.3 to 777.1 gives 1.00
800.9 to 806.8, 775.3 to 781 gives 0.99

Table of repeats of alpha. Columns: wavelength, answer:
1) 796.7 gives 17.93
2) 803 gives 16.01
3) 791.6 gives 16.78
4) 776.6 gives 15.03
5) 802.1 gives 15.96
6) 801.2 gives 16.08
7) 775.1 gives 15.97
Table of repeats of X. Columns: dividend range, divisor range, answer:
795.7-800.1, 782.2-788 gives 1.03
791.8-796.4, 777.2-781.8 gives 1.03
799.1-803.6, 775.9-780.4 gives 1.05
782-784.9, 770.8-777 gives 1.01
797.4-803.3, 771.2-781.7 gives 1.05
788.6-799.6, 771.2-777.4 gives 1.05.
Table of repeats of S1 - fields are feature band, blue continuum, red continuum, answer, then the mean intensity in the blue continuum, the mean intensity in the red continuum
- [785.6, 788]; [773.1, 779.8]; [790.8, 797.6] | -0.05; 15.9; 15.8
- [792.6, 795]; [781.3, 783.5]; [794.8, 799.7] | 0.07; 15.7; 16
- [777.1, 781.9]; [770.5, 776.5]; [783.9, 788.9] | 0.04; 15.9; 16.1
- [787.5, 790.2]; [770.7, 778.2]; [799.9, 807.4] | -0.12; 15.9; 15.6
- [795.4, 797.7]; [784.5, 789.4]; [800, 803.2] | -0.04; 16.2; 15.7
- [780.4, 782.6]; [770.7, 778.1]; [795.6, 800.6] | 0.01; 15.9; 15.8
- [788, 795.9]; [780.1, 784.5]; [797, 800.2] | -0.13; 15.6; 15.7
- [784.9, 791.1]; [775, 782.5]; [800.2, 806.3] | -0.18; 15.9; 15.6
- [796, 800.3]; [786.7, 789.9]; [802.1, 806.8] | 0.01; 16.3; 15.6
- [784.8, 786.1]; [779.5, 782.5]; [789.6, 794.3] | -0.04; 15.7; 15.8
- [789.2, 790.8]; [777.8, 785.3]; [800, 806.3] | -0.07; 15.8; 15.6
